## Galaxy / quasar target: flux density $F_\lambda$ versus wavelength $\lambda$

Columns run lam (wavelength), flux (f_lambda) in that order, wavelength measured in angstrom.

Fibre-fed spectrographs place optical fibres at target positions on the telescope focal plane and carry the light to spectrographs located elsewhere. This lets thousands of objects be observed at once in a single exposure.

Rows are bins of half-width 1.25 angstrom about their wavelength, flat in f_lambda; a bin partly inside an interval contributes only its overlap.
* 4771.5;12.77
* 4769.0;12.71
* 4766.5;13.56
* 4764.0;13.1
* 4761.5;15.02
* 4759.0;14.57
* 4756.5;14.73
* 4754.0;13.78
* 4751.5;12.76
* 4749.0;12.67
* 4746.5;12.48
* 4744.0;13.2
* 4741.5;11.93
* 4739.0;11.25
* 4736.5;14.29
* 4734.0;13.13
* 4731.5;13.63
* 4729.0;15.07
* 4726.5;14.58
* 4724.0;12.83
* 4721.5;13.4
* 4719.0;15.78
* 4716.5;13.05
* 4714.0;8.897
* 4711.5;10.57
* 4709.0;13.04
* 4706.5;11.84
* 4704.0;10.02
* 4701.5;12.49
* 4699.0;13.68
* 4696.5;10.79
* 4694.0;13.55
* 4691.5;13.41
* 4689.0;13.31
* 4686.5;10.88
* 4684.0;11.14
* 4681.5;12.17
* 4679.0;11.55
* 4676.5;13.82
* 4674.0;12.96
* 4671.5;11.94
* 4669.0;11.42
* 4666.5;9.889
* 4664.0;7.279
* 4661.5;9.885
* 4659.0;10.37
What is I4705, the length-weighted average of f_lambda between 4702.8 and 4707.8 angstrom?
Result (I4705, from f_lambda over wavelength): 11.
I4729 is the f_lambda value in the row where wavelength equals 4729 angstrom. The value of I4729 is 15.07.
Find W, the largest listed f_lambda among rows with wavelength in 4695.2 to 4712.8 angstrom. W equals 13.68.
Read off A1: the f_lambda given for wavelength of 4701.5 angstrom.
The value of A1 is 12.49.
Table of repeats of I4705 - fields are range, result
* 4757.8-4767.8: 14.1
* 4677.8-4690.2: 11.8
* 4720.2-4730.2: 14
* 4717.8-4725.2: 14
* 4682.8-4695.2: 12.5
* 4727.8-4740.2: 13.5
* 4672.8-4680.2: 12.8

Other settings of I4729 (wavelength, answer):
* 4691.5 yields 13.41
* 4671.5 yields 11.94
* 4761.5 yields 15.02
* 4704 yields 10.02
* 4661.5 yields 9.885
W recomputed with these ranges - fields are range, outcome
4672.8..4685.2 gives 13.82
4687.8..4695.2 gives 13.55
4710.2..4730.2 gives 15.78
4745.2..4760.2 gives 14.73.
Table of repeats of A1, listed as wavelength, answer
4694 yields 13.55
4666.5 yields 9.889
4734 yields 13.13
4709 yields 13.04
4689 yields 13.31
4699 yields 13.68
